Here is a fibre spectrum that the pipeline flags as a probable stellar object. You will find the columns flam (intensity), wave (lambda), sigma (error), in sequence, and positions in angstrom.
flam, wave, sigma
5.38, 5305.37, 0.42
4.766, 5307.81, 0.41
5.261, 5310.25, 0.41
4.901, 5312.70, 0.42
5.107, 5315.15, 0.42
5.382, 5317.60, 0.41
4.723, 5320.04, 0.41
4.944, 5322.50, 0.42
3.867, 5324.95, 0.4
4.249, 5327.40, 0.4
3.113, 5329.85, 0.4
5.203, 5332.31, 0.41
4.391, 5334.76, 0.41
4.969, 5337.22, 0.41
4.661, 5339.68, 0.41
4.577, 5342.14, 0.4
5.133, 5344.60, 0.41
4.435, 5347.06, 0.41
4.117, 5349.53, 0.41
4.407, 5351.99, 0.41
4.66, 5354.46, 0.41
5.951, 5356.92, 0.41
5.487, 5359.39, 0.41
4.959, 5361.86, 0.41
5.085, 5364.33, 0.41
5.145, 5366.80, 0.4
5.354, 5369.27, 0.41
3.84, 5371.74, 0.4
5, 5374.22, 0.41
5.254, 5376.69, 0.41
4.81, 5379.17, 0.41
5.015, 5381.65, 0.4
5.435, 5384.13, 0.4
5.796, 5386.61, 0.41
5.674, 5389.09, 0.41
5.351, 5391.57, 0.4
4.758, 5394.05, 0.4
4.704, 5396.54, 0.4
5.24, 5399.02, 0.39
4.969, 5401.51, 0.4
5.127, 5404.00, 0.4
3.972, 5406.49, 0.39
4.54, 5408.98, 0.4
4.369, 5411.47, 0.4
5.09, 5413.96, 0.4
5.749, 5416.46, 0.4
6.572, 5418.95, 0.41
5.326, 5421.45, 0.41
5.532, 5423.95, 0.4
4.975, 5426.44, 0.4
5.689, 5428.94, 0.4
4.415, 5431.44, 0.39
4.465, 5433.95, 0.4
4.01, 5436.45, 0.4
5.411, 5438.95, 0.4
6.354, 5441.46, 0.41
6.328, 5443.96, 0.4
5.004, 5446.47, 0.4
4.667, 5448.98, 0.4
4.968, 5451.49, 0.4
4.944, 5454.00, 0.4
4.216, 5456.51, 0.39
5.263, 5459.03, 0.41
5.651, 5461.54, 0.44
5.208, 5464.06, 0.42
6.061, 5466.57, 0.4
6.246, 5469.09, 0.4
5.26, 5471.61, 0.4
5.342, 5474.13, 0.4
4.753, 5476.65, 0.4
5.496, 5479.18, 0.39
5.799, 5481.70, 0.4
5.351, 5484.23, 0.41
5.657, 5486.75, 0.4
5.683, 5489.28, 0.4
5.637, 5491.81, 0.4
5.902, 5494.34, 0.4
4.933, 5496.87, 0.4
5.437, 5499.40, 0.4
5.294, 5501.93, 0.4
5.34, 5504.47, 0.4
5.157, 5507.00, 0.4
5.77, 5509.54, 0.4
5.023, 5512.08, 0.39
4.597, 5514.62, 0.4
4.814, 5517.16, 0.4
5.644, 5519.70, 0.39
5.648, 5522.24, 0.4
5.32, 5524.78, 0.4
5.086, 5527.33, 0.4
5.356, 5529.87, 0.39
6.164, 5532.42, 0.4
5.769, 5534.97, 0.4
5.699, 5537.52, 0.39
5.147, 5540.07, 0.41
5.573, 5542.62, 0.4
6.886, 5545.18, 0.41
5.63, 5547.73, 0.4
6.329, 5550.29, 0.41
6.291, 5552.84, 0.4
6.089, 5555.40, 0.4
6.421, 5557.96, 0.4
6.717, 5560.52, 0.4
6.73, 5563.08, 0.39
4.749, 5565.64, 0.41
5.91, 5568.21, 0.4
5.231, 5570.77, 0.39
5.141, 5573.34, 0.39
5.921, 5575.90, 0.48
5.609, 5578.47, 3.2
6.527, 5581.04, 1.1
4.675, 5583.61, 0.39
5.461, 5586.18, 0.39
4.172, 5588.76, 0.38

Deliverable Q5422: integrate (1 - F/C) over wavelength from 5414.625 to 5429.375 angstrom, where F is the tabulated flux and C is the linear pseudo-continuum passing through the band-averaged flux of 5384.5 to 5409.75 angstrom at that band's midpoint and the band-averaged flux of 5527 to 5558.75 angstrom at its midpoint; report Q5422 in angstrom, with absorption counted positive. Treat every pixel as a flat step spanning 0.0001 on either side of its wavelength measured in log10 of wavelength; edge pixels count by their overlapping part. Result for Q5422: -1.2 angstrom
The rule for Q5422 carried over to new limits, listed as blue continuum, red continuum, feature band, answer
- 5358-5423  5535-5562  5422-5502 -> 3.3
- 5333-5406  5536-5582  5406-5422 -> 0.2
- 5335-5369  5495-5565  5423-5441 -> 0.9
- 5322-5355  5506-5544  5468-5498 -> -1.9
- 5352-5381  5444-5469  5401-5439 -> 1.0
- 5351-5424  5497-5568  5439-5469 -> -0.1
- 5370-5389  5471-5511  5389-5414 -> 1.4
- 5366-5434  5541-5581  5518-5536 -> 0.7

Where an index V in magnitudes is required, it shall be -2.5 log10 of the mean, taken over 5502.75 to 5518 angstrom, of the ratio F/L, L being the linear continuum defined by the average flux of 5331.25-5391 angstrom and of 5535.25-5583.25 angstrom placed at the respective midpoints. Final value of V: 0.109 mag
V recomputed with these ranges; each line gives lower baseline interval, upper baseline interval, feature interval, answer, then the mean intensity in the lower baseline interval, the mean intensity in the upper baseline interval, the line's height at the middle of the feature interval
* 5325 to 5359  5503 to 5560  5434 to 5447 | -0.04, 4.6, 5.64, 5.14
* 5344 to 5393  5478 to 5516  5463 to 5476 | -0.05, 5.04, 5.4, 5.33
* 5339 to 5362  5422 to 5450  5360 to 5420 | -0.02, 4.84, 5.18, 4.99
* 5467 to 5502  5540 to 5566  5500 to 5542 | 0.09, 5.5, 6.14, 5.84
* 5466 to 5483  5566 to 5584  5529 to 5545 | -0.03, 5.54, 5.58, 5.56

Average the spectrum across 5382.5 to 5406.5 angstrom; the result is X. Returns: 5.16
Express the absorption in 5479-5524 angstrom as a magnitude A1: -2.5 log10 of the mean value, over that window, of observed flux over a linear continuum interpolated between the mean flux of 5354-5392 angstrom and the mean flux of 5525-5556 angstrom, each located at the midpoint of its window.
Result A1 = 0.05 mag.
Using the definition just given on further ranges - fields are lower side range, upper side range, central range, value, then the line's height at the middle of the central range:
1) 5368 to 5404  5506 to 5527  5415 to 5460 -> -0.01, 5.15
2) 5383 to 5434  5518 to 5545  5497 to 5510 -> 0.03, 5.48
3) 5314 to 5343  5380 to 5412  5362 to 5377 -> -0.02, 4.85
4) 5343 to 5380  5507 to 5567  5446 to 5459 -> 0.11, 5.32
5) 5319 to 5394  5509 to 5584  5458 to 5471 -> -0.07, 5.33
